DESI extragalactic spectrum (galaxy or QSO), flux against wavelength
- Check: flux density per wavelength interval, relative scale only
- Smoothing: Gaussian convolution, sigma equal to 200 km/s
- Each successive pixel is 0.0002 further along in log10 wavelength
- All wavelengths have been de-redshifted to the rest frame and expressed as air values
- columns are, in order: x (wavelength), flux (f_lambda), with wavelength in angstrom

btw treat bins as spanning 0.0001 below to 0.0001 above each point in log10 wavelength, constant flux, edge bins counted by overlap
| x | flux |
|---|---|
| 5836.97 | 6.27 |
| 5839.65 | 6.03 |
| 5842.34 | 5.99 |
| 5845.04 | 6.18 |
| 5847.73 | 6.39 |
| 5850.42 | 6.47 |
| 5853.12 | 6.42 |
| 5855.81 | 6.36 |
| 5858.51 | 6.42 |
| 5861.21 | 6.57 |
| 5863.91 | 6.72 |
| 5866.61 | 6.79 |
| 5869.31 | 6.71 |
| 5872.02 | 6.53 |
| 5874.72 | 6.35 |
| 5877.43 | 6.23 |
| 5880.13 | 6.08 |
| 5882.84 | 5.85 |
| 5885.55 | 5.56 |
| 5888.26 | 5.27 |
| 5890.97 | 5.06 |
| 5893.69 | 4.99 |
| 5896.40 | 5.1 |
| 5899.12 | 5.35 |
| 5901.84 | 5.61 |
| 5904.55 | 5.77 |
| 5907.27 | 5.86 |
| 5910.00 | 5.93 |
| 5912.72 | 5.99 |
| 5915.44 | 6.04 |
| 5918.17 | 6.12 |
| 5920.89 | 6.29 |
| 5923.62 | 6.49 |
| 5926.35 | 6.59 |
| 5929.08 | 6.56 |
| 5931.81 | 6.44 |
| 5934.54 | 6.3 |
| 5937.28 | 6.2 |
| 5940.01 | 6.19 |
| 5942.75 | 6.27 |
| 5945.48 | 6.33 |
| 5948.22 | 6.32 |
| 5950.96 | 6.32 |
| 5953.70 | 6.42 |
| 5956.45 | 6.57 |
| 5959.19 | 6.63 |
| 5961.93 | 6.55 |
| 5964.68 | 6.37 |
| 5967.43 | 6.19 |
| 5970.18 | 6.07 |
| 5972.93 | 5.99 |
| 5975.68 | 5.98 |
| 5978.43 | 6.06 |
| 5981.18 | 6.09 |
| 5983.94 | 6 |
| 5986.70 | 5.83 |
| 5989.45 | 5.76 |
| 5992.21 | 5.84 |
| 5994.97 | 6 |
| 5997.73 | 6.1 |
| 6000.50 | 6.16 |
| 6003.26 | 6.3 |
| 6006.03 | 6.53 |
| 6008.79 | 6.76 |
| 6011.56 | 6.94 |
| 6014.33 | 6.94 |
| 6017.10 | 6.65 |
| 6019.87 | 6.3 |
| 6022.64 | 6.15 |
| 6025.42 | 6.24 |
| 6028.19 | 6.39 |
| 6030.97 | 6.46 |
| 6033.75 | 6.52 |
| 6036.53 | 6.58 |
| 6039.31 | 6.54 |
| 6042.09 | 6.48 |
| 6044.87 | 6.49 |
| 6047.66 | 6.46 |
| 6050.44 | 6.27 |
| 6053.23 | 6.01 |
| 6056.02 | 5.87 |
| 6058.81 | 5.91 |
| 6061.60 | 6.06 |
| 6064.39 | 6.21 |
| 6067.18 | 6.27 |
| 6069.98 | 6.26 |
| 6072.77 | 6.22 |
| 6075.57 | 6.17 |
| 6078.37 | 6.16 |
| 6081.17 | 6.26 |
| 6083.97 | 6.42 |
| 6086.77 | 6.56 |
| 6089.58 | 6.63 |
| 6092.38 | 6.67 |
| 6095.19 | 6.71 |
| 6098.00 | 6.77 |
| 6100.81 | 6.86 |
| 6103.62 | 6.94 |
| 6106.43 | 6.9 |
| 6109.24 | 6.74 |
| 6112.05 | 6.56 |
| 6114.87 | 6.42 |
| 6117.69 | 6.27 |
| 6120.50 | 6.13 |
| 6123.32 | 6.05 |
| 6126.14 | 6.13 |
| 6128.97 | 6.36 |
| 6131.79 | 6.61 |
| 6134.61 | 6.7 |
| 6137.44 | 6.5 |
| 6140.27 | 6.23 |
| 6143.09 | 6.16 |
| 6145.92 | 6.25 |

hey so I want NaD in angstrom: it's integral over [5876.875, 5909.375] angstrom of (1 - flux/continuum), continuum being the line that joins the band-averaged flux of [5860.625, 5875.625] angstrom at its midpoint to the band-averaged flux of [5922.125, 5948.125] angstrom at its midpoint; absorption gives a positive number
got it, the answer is 4.9 angstrom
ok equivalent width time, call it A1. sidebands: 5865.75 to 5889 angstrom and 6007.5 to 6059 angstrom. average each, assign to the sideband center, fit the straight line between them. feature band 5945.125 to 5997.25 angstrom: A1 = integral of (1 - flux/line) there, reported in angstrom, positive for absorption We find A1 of 1.3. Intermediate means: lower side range 6.16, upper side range 6.43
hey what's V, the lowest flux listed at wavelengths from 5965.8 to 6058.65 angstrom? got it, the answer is 5.76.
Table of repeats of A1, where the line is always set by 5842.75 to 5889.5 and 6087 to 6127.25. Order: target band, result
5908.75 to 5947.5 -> 0.5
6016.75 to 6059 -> 0.9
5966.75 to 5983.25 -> 0.9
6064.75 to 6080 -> 0.7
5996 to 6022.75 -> -0.2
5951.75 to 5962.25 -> -0.2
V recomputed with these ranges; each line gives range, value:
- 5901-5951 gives 5.61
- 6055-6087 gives 5.87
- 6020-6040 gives 6.15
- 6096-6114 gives 6.56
